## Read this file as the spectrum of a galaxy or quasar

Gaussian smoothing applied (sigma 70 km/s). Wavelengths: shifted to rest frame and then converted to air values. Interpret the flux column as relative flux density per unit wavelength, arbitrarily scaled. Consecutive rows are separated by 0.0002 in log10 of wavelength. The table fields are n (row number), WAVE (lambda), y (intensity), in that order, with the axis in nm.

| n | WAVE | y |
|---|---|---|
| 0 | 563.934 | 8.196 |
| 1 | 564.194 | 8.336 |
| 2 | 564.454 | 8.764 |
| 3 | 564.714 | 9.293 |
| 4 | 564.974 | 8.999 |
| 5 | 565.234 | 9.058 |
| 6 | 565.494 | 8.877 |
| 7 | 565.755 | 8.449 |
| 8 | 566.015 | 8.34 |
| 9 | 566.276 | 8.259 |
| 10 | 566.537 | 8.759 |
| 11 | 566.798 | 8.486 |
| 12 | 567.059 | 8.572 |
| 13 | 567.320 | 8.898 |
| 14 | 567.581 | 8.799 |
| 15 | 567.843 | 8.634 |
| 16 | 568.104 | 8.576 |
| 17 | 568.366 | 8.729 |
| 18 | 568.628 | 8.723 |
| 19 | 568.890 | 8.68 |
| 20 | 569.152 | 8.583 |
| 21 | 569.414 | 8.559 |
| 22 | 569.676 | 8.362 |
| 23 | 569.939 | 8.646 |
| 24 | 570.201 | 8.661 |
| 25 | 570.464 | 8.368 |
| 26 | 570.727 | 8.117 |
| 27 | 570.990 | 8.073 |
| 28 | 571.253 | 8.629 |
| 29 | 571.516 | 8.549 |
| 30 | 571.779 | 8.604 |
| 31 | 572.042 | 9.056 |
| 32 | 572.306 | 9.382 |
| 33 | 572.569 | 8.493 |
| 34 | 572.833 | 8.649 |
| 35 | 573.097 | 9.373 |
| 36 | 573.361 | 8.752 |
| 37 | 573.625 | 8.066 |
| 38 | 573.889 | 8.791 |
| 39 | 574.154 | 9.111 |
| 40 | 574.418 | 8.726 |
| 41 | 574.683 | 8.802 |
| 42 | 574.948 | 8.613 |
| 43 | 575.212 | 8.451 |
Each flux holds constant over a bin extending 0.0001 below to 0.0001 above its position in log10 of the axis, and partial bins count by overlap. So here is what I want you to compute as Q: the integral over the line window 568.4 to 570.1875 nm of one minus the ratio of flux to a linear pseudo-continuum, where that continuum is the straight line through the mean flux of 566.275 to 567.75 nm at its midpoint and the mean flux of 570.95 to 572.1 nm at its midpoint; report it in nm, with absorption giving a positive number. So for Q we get 0.005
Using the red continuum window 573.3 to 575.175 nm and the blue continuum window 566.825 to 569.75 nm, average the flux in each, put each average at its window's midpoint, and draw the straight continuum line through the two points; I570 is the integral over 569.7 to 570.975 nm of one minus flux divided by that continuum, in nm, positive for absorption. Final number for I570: 0.037 nm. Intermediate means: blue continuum 8.65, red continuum 8.68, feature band 8.4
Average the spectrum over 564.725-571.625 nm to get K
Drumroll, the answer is 8.6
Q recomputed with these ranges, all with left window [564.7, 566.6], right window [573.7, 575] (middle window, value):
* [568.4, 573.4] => 0.07 nm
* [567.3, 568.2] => 0.00 nm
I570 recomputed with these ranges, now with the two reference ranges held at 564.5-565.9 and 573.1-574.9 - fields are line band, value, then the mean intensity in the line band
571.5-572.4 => -0.01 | 8.92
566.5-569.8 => 0.08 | 8.64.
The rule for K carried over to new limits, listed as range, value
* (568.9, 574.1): 8.63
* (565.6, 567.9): 8.58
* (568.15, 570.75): 8.56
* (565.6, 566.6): 8.44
